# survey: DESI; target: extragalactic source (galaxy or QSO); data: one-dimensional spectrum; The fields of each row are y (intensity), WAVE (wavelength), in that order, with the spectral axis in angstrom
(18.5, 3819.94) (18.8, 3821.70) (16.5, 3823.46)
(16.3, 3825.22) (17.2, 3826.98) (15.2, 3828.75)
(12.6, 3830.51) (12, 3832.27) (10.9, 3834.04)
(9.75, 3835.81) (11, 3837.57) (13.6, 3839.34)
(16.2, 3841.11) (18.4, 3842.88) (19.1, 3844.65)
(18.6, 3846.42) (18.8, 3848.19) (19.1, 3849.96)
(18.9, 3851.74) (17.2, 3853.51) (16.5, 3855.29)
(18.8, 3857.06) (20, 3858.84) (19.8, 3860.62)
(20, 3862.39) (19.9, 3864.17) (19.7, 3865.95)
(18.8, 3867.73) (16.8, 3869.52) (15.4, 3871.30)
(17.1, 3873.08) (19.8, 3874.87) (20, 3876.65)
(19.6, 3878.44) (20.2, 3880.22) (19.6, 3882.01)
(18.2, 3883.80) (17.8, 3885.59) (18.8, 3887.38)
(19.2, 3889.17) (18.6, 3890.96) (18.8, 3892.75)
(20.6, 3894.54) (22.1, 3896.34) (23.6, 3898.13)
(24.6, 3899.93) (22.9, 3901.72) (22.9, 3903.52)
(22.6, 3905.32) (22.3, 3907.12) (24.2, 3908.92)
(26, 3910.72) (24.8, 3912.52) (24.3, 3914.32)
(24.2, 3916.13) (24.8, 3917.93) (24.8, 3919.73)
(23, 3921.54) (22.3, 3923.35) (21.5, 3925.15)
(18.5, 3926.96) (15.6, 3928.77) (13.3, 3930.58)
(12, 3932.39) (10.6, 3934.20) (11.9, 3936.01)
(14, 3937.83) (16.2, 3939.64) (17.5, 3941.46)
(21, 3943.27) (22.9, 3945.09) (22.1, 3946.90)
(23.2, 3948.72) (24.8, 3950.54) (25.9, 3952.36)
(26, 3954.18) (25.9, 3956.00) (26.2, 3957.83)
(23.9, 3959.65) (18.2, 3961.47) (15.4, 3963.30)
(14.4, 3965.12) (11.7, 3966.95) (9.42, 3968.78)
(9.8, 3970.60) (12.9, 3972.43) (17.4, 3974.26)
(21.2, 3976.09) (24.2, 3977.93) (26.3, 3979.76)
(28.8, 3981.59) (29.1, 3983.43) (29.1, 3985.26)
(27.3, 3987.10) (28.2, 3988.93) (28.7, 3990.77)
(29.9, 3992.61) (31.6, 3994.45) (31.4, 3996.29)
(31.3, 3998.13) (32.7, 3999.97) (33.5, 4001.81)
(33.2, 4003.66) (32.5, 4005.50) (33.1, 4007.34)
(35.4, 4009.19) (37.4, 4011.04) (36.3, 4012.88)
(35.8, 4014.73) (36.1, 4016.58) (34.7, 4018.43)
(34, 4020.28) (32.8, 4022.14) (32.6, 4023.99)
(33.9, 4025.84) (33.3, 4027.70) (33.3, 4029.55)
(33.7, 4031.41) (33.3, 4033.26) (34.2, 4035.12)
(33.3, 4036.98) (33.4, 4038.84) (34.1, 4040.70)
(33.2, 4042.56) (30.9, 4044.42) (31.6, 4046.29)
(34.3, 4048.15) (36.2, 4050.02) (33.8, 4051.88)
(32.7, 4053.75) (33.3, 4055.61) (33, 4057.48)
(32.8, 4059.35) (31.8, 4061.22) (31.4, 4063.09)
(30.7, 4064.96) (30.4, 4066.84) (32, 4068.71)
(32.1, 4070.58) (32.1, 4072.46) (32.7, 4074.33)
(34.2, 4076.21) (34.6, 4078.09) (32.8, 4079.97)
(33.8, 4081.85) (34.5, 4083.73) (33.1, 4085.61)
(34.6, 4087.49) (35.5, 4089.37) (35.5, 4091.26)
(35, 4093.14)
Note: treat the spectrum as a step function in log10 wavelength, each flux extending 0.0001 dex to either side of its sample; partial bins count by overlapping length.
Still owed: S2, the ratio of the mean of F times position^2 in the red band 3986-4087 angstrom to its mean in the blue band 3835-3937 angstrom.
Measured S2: 1.84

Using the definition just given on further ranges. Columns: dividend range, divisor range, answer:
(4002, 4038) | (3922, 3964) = 1.81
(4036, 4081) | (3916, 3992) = 1.68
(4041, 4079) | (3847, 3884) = 1.92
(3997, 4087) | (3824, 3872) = 2.20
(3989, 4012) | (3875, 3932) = 1.61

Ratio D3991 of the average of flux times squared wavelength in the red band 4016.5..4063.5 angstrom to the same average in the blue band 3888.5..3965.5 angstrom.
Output 1.69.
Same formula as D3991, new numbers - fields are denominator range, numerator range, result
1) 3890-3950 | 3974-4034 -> 1.60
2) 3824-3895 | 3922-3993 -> 1.23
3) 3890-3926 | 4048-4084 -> 1.55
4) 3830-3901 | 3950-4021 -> 1.58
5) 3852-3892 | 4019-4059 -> 1.94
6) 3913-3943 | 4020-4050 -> 1.90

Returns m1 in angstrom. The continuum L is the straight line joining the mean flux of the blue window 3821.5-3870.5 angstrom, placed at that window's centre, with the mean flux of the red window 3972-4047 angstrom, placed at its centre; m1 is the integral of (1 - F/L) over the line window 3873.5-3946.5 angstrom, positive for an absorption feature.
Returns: 6.9 angstrom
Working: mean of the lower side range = 16.8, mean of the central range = 20.1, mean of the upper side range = 31.2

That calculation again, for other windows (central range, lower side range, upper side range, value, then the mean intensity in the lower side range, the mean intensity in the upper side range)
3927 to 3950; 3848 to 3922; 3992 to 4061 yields 7.8 angstrom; 20.6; 33.5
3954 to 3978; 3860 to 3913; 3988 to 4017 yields 9.1 angstrom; 20.5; 32.9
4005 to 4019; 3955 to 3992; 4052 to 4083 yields -5.0 angstrom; 21.5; 32.6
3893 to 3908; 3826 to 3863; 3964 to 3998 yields -2.7 angstrom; 16.3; 23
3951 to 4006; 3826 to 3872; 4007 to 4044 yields 9.7 angstrom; 16.7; 34.2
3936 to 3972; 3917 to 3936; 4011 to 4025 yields 6.1 angstrom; 18.3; 34.8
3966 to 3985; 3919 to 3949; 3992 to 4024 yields 5.4 angstrom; 18.1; 33.6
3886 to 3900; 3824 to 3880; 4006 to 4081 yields 0.1 angstrom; 17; 33.4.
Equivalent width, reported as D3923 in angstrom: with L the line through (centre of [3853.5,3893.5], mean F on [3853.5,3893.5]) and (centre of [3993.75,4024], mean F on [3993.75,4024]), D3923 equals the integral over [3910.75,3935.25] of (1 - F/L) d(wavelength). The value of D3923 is 4.0 angstrom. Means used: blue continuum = 18.8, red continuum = 33.8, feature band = 20.1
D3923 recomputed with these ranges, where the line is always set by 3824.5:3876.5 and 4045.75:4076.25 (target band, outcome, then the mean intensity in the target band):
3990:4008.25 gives -2.49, 31.8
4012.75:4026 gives -2.23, 34.4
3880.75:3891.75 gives 0.44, 18.7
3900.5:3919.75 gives -2.37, 24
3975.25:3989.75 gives -0.02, 26.8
